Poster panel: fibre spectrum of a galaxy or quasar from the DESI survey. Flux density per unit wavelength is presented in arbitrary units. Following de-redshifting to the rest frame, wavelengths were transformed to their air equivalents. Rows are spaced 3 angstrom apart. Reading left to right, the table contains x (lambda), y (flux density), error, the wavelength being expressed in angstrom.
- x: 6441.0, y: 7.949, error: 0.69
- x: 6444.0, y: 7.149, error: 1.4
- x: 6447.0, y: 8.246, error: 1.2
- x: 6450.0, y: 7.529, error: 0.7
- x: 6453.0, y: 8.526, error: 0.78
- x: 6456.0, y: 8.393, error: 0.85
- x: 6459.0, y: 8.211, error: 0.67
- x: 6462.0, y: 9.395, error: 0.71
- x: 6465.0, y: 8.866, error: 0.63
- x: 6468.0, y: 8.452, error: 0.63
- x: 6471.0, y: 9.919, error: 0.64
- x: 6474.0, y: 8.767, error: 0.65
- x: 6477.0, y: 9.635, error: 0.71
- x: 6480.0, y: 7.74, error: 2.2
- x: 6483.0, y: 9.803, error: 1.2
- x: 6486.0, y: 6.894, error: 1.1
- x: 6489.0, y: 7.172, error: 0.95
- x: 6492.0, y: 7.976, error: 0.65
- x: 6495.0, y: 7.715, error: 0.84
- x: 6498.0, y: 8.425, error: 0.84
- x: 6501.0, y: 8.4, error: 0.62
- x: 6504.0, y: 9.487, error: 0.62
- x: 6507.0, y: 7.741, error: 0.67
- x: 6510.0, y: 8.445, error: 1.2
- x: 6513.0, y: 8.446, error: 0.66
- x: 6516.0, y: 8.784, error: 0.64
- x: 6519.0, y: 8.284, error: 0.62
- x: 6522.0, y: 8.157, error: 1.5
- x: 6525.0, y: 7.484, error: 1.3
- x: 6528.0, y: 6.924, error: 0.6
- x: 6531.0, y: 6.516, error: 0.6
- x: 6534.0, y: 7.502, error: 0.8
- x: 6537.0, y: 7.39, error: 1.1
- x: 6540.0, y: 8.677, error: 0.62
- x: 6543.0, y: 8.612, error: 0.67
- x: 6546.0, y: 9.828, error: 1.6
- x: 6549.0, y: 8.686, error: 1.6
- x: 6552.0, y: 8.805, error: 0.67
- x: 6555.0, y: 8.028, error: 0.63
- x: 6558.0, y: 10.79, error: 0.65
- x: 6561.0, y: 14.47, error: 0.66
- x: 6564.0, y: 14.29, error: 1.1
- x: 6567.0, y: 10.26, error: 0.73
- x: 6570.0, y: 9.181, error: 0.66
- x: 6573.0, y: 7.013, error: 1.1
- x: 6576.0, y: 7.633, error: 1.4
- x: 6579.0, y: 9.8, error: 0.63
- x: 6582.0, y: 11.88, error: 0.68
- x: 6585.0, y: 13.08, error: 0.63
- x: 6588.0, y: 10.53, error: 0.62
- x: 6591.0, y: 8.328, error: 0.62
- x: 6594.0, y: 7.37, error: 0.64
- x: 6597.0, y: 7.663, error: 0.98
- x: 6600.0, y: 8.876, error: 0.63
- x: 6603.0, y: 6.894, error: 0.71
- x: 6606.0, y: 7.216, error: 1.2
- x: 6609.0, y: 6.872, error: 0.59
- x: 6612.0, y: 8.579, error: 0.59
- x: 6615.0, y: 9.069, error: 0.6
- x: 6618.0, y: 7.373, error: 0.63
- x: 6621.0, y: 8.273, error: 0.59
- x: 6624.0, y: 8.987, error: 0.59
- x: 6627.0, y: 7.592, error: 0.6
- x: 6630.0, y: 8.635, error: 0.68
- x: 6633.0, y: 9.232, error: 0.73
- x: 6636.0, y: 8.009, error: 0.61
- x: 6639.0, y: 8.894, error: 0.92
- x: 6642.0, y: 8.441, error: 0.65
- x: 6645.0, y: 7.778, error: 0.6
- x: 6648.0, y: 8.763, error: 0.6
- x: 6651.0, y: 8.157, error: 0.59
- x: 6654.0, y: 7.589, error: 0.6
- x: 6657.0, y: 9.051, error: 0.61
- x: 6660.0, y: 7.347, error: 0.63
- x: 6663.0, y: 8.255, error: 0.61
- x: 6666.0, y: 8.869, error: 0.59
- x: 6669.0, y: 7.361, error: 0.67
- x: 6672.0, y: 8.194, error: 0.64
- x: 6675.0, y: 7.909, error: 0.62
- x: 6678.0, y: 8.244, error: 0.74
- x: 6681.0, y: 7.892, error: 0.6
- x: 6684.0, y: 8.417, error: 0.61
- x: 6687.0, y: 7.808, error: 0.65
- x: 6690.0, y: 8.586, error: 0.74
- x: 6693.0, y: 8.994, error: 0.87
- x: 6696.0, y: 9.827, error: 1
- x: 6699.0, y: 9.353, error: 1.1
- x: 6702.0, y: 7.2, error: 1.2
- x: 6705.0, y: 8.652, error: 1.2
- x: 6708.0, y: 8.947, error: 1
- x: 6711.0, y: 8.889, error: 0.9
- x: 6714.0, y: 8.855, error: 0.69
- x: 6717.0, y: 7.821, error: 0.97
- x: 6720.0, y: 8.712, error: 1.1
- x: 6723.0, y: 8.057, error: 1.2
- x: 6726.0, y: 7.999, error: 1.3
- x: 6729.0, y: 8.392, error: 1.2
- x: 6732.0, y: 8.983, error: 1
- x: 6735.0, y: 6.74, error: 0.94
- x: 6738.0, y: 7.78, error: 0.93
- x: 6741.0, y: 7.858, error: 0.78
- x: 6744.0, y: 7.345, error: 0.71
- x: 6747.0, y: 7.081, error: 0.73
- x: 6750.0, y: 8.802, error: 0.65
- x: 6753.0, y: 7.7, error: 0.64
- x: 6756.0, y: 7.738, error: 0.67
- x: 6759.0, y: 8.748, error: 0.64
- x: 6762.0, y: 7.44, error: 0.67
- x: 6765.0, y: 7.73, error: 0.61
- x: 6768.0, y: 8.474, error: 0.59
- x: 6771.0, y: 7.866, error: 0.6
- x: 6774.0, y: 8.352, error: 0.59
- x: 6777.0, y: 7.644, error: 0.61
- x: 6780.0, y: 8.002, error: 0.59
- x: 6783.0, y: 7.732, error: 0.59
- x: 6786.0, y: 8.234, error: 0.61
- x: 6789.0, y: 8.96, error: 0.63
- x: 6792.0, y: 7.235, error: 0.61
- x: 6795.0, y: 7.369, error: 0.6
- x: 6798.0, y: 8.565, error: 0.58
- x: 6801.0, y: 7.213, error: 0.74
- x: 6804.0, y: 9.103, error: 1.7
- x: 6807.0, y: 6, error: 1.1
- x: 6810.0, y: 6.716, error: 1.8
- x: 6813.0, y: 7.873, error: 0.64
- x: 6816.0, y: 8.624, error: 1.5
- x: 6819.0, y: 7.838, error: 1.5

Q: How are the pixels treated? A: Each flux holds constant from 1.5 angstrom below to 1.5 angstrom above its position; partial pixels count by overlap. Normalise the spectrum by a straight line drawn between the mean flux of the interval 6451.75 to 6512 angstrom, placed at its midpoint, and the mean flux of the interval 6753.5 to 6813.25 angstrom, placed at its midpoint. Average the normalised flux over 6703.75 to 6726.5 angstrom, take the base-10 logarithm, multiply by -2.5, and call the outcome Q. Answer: -0.07 mag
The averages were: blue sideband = 8.5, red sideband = 7.85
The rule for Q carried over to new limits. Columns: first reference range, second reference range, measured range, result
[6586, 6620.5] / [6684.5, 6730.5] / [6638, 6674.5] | 0.02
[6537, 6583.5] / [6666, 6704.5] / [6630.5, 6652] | 0.05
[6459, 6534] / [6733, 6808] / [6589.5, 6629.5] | 0.02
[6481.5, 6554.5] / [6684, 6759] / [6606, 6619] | 0.04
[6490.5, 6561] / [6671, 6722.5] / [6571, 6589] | -0.18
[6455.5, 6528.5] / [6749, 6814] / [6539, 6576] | -0.18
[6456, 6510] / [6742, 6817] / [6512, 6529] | 0.05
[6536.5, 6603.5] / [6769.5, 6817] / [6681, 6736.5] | 0.01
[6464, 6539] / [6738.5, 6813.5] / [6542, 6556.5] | -0.09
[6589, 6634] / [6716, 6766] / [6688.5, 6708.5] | -0.10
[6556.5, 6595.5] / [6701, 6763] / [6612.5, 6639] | 0.14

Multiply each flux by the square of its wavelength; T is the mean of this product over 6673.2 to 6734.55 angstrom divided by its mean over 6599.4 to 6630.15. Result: 1.09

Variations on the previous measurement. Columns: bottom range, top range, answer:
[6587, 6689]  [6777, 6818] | 1.00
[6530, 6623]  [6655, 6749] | 0.95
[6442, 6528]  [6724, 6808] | 1.03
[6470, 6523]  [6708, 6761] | 1.03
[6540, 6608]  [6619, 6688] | 0.89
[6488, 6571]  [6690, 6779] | 0.99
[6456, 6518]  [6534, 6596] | 1.16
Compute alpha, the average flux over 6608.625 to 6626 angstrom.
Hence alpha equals 8.26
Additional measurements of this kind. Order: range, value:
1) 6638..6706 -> 8.32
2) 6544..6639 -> 9.13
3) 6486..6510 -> 8.07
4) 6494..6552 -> 8.2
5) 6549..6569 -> 10.9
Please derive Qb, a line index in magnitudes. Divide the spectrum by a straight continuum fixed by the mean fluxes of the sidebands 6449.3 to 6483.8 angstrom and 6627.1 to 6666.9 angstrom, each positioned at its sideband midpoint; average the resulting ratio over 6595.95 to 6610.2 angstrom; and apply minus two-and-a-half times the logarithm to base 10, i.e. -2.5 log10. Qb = 0.13 mag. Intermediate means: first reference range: 8.78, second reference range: 8.35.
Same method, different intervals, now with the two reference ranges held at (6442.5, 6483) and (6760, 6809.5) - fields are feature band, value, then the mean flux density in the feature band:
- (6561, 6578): -0.21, 10.1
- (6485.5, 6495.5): 0.14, 7.47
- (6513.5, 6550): 0.05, 8.07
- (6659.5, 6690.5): 0.00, 8.09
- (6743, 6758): 0.02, 7.78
